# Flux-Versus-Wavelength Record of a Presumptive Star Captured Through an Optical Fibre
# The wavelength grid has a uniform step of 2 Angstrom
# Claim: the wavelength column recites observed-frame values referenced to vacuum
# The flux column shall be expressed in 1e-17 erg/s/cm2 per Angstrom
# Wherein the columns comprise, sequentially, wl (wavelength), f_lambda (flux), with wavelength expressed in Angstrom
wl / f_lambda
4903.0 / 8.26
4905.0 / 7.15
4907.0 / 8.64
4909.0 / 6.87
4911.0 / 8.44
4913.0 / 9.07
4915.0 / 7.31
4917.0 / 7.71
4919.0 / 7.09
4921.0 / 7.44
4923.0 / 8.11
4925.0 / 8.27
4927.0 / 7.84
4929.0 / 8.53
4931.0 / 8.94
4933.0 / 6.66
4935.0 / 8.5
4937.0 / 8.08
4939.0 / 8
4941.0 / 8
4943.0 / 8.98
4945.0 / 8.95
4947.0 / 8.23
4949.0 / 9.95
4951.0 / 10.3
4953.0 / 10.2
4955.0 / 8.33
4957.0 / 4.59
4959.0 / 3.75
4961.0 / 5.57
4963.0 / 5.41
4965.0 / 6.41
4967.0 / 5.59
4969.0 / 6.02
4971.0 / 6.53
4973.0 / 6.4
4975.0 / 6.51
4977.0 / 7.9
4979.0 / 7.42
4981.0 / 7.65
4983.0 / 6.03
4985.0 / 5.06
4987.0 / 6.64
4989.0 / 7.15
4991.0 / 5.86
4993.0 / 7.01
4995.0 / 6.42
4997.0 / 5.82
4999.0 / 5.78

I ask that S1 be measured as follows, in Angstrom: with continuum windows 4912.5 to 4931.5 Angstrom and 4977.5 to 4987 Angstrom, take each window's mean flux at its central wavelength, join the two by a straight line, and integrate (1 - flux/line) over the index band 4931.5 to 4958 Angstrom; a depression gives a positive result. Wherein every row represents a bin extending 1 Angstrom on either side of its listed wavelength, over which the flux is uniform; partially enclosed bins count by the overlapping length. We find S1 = -3.3 Angstrom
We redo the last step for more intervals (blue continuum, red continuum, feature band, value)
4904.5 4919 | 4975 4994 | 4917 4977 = -1.41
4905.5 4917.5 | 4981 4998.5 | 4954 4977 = 2.75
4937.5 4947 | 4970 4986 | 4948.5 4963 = 0.99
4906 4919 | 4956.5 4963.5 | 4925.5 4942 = -3.92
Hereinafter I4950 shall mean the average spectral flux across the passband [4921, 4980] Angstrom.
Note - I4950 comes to 7.51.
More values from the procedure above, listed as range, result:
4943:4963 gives 7.71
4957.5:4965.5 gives 5.17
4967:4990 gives 6.62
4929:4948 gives 8.27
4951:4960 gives 7.12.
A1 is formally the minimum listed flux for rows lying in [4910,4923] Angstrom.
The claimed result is 7.09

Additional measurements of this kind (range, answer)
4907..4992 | 3.75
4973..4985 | 5.06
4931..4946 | 6.66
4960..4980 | 5.41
